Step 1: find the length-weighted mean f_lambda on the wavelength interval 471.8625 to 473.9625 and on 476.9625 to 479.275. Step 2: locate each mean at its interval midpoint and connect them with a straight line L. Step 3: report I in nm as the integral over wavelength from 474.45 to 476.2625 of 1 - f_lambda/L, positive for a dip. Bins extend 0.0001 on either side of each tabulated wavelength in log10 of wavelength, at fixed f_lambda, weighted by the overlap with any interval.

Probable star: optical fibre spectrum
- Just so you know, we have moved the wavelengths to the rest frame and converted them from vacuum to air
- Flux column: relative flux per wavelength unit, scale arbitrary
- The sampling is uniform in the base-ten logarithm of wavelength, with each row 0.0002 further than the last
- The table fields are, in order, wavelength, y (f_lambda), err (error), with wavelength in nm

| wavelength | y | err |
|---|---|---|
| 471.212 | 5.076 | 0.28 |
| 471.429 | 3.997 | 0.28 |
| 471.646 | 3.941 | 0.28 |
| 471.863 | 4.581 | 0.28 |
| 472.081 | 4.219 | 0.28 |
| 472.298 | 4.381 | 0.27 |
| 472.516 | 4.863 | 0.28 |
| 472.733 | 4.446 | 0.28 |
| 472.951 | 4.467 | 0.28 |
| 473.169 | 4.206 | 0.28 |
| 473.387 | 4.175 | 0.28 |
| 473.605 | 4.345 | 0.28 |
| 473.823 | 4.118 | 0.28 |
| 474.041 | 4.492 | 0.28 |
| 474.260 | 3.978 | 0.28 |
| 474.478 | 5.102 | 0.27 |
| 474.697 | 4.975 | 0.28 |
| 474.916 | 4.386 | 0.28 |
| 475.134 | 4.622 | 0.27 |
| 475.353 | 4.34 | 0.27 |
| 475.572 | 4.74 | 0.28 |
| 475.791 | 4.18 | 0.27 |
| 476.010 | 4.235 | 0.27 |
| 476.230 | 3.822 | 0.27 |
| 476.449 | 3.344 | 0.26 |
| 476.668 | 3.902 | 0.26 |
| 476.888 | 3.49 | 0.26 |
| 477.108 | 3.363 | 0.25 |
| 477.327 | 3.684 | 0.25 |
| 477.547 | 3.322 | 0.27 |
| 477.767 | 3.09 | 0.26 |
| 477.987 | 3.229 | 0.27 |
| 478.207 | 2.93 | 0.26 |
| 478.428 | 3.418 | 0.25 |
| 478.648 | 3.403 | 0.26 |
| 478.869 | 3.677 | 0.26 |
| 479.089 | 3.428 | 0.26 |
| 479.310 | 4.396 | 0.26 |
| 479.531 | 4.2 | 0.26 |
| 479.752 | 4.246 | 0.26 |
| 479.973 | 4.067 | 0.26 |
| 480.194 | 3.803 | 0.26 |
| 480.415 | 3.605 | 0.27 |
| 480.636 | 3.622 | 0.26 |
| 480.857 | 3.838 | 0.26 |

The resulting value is -0.266 nm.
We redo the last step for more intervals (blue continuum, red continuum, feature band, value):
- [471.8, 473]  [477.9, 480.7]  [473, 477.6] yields 0.02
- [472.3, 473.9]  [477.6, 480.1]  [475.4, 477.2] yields 0.03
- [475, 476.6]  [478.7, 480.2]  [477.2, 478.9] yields 0.30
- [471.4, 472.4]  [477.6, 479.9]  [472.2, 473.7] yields -0.10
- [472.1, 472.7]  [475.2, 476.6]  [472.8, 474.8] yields -0.03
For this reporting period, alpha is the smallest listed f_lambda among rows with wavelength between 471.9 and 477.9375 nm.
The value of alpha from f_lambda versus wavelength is 3.09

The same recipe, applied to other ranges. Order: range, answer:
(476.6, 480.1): 2.93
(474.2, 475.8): 3.978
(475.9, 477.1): 3.344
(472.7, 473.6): 4.175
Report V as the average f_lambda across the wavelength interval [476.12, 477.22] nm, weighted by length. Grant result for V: 3.59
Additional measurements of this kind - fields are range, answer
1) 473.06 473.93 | 4.21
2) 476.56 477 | 3.69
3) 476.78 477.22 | 3.43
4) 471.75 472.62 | 4.5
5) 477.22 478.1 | 3.33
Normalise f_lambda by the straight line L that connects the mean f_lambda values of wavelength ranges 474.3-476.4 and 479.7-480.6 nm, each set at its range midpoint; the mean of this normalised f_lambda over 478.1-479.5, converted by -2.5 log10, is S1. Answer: 0.13 mag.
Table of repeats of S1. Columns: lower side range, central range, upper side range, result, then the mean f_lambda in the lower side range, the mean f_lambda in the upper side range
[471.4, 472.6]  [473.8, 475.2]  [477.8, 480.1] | -0.11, 4.34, 3.68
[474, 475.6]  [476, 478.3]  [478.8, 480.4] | 0.23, 4.57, 3.96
